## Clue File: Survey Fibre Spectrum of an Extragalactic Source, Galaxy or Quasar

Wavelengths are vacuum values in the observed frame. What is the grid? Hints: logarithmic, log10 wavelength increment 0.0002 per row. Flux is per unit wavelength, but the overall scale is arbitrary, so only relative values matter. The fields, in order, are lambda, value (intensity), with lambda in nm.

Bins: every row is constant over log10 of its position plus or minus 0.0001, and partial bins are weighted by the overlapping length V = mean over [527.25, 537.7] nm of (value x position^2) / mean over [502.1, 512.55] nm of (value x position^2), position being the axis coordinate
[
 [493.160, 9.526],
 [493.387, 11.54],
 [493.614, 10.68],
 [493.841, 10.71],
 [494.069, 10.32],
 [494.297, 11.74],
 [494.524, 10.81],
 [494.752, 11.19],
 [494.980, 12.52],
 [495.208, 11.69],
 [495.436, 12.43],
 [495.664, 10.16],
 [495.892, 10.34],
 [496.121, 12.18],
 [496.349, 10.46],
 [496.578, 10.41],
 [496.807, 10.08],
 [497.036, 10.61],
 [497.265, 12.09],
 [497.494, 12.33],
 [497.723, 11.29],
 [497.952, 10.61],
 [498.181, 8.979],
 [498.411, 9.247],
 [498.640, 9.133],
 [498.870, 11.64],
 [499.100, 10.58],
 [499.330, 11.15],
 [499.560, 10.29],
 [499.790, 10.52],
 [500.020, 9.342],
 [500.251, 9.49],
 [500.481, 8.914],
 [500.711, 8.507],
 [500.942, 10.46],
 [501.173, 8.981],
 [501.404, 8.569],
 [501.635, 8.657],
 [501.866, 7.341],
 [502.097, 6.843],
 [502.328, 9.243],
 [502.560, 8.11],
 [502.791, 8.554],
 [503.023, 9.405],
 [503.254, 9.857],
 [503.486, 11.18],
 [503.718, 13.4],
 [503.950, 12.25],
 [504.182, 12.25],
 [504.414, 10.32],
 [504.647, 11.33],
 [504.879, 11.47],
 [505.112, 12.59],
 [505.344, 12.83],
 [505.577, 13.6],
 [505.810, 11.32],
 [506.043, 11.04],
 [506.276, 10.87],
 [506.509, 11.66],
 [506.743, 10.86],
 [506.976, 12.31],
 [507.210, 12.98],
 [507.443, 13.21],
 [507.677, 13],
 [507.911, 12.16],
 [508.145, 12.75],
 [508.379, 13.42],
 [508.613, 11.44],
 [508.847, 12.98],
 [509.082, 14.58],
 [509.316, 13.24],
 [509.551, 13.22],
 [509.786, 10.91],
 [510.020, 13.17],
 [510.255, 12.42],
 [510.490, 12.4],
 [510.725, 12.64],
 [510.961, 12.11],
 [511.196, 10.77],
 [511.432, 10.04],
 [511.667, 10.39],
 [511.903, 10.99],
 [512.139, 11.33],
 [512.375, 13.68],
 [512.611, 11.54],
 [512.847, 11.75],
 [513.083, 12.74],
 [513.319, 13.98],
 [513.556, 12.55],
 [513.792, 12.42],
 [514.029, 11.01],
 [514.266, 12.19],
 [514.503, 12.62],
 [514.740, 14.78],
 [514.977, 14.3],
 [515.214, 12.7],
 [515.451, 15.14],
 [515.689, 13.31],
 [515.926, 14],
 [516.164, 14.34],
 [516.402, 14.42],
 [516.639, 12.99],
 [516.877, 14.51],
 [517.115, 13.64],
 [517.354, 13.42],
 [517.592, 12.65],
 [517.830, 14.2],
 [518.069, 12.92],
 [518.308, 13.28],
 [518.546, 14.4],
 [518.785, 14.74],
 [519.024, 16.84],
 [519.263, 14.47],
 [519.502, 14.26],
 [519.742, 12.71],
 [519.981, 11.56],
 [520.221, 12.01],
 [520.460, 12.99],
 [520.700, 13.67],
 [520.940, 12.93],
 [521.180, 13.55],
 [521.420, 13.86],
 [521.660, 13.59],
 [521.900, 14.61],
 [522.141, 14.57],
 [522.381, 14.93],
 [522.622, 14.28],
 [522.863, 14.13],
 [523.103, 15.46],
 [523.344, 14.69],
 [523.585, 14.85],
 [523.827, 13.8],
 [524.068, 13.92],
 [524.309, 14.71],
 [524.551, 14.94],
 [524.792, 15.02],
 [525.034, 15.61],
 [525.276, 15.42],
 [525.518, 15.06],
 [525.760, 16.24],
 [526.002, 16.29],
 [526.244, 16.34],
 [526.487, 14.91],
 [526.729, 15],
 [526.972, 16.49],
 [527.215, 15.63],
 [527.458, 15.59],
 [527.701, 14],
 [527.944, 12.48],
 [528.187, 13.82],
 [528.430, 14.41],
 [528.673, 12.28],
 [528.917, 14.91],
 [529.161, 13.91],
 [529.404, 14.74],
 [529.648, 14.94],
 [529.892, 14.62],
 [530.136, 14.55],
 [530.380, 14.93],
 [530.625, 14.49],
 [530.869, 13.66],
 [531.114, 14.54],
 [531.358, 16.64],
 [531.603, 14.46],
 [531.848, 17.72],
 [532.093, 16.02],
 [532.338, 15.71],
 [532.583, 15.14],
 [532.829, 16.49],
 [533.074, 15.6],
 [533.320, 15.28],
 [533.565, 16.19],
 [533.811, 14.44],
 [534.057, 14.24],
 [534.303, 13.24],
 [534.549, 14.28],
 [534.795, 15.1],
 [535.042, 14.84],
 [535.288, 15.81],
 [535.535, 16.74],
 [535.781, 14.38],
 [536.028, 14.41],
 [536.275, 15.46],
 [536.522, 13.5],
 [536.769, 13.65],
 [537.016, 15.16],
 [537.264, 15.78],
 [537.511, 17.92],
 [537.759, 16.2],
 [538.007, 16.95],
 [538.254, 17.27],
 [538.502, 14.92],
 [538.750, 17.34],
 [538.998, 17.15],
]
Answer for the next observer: 1.40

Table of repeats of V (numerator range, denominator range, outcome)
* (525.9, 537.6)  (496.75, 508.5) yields 1.56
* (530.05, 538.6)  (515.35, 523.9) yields 1.16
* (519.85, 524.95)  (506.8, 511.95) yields 1.20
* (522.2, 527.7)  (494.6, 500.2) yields 1.56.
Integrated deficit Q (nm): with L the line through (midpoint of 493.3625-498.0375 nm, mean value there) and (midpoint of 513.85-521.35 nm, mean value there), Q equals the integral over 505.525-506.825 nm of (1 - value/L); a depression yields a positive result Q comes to 0.09 nm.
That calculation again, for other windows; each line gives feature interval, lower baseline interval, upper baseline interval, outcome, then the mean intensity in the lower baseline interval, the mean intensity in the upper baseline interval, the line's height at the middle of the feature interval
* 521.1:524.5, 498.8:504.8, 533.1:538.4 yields -0.30 nm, 9.89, 15.3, 13.2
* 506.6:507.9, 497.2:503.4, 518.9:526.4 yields -0.15 nm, 9.62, 14.4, 11.1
